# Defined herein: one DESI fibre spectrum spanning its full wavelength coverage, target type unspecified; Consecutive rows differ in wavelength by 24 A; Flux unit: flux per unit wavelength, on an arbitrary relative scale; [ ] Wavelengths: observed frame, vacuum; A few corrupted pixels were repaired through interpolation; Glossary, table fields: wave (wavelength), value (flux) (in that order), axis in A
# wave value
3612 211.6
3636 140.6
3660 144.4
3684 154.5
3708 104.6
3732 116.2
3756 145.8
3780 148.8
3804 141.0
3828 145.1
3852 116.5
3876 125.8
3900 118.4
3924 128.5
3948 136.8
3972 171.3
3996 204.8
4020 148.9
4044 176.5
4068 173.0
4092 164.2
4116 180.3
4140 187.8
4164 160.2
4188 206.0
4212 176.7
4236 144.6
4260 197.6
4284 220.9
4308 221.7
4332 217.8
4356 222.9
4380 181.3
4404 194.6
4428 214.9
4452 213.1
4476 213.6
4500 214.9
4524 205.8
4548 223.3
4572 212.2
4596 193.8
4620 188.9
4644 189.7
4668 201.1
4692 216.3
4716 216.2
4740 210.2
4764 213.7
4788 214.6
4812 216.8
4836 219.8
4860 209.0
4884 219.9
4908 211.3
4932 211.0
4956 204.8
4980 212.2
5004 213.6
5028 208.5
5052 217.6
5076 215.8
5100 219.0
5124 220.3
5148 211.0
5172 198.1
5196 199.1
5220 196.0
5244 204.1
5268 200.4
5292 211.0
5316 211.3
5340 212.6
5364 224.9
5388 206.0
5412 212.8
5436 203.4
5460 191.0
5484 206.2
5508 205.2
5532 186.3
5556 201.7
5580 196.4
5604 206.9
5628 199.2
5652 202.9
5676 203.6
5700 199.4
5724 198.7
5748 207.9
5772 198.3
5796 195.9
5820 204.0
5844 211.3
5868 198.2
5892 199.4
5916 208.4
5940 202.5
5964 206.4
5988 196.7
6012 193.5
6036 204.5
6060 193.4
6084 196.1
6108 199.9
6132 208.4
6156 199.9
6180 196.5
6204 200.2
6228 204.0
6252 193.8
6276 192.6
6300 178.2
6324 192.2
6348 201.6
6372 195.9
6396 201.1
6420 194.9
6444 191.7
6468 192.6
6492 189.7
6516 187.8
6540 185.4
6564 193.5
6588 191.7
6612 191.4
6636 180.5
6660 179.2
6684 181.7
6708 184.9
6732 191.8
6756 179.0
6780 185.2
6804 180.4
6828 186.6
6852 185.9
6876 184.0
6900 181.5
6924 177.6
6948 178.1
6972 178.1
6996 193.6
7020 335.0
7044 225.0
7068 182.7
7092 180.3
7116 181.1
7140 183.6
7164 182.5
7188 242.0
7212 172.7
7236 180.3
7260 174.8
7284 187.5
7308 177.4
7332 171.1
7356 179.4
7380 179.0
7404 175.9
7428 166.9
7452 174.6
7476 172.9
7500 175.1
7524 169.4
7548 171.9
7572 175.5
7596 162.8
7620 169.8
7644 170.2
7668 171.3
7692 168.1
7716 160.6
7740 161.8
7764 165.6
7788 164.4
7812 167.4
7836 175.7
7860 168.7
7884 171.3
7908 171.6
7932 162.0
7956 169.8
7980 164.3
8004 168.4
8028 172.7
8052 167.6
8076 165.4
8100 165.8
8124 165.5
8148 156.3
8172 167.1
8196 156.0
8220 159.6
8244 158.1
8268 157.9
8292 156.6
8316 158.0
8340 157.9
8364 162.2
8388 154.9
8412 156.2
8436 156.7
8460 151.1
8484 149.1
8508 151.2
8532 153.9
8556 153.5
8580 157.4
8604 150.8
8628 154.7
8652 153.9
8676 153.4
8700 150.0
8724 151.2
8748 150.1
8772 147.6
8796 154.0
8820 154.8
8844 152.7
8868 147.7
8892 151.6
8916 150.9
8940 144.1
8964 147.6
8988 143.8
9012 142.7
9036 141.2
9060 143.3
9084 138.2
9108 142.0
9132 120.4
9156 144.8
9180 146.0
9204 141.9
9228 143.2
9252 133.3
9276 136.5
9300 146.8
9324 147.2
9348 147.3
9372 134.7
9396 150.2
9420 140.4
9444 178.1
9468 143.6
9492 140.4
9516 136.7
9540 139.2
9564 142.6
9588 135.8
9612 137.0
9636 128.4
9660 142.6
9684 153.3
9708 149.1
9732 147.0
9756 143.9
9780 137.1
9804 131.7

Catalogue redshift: 0.07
